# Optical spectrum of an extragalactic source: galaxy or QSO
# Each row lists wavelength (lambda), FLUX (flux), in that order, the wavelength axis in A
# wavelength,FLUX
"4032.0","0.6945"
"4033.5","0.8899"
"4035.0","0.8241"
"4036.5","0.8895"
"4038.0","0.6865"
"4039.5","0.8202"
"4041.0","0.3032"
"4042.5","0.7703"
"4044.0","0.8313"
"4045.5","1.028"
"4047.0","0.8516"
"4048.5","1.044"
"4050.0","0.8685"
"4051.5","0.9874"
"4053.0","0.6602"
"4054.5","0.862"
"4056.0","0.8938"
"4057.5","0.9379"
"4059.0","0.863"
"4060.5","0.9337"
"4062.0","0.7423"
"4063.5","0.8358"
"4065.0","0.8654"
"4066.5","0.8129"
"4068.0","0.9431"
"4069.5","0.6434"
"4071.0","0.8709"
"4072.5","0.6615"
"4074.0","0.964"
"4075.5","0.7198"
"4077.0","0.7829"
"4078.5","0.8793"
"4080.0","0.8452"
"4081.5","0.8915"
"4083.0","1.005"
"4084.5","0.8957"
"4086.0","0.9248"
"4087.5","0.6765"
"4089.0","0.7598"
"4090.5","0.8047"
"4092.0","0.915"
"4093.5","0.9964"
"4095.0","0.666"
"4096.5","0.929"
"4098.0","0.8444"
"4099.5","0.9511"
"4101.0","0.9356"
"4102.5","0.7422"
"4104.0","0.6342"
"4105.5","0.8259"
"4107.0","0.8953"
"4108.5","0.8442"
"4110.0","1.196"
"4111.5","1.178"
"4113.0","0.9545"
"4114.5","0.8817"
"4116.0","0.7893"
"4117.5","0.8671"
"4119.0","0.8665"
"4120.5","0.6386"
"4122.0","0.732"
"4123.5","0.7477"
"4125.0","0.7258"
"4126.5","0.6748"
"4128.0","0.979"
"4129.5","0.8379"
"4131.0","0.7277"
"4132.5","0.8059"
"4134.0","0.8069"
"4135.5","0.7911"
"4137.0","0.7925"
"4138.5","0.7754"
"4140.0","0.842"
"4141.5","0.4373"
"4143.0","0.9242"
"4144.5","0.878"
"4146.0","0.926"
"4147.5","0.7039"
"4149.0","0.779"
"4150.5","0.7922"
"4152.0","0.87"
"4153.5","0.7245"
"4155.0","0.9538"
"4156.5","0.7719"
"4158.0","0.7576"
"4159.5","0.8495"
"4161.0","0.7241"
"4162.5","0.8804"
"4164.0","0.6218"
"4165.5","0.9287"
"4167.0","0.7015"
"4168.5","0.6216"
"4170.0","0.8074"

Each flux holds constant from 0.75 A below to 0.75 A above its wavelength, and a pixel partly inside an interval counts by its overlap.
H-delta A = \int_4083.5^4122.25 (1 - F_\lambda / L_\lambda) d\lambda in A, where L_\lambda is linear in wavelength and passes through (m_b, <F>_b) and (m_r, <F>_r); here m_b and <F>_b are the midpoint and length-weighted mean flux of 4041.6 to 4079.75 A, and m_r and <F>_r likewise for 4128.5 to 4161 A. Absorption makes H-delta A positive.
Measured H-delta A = -1.9 A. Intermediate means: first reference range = 0.848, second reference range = 0.797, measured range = 0.862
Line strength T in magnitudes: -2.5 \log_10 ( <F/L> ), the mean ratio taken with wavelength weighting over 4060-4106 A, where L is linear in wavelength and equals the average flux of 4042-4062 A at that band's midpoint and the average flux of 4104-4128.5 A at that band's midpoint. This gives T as 0.04 mag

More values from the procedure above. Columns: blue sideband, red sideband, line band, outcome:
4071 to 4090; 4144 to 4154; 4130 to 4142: 0.083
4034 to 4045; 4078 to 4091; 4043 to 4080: -0.076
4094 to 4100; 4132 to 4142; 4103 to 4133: -0.051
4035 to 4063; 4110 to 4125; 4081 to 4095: -0.018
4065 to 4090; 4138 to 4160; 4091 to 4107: -0.032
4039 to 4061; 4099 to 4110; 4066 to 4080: 0.049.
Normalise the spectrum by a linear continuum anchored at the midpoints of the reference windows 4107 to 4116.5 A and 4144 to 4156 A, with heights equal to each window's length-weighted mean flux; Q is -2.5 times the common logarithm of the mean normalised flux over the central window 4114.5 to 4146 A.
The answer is 0.14 mag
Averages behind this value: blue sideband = 0.973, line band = 0.788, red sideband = 0.826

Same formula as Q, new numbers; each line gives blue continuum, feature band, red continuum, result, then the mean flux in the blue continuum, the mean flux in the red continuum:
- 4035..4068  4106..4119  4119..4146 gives -0.189 mag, 0.835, 0.779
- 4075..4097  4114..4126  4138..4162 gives 0.058 mag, 0.847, 0.795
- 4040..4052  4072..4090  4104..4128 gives 0.008 mag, 0.832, 0.852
